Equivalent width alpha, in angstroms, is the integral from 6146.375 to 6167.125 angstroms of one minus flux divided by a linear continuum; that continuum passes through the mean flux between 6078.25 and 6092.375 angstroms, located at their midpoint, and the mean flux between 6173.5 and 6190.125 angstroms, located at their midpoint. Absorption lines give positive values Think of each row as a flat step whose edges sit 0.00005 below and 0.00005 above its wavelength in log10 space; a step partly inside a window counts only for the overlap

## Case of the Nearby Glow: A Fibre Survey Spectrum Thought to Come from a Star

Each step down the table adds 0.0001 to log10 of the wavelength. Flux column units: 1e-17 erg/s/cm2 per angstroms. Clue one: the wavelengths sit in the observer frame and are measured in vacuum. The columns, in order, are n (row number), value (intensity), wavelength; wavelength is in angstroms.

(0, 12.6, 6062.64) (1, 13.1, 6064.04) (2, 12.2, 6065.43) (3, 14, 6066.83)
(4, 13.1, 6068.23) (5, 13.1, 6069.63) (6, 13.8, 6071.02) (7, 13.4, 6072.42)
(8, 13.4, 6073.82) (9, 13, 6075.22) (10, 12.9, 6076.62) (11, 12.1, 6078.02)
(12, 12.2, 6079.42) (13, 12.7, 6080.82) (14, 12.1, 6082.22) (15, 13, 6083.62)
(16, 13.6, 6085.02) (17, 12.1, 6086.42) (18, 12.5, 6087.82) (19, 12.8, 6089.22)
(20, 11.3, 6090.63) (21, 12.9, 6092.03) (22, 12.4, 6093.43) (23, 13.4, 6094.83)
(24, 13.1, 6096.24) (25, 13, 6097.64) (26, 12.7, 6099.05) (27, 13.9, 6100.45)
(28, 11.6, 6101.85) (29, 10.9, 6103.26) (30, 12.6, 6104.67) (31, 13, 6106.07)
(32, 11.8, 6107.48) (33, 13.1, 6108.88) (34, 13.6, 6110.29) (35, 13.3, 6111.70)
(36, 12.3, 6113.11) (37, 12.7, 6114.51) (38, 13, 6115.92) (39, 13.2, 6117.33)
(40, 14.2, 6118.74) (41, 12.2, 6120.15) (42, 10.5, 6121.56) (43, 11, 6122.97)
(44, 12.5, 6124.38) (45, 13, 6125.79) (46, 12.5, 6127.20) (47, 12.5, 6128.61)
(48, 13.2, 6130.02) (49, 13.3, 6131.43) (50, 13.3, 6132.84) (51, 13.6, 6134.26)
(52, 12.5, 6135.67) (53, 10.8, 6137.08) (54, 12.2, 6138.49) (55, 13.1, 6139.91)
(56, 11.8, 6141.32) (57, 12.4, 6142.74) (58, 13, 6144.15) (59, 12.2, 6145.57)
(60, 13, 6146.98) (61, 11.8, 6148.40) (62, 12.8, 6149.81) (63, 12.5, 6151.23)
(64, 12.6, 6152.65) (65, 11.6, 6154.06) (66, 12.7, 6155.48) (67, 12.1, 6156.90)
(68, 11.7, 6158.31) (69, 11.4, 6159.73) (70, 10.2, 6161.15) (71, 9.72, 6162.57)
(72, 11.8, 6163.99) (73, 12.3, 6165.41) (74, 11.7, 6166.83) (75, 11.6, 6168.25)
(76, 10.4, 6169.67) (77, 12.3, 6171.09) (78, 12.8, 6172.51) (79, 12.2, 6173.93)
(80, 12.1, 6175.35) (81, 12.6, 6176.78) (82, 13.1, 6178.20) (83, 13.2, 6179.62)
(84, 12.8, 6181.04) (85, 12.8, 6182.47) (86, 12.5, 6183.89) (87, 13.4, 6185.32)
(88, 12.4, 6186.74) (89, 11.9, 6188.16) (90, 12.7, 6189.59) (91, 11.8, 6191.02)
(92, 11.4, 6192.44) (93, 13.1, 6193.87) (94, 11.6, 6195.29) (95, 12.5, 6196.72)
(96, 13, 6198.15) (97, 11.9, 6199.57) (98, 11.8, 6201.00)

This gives 1.2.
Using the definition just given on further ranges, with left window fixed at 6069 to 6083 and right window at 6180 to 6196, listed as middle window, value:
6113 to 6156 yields 0.4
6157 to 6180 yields 1.3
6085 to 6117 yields 0.3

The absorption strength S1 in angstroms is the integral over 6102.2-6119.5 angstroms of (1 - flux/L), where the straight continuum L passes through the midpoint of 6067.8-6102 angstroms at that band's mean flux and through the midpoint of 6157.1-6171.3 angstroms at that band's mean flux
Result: -0.6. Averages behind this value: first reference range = 12.8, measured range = 12.8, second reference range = 11.3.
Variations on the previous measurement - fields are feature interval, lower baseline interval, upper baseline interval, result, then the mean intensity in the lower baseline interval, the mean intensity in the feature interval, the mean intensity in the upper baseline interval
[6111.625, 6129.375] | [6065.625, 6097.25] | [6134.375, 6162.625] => -0.14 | 12.8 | 12.5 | 12.1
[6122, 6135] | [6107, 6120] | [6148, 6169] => -0.14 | 13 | 12.7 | 11.8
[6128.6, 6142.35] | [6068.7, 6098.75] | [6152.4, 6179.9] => -0.46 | 12.8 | 12.6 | 11.9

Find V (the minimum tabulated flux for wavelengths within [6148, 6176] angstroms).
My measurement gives 9.72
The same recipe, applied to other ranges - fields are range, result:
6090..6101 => 11.3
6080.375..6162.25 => 10.2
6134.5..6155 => 10.8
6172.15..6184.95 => 12.1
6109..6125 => 10.5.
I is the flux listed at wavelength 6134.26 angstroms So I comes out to 13.6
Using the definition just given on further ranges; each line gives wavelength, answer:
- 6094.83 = 13.4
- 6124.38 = 12.5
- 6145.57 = 12.2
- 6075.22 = 13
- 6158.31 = 11.7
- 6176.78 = 12.6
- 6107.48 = 11.8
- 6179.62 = 13.2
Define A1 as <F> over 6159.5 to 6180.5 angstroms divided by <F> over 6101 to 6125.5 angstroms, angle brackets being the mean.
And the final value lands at 0.95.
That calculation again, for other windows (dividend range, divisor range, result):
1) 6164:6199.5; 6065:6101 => 0.96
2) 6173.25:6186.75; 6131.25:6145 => 1.01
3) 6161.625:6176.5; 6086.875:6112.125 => 0.92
